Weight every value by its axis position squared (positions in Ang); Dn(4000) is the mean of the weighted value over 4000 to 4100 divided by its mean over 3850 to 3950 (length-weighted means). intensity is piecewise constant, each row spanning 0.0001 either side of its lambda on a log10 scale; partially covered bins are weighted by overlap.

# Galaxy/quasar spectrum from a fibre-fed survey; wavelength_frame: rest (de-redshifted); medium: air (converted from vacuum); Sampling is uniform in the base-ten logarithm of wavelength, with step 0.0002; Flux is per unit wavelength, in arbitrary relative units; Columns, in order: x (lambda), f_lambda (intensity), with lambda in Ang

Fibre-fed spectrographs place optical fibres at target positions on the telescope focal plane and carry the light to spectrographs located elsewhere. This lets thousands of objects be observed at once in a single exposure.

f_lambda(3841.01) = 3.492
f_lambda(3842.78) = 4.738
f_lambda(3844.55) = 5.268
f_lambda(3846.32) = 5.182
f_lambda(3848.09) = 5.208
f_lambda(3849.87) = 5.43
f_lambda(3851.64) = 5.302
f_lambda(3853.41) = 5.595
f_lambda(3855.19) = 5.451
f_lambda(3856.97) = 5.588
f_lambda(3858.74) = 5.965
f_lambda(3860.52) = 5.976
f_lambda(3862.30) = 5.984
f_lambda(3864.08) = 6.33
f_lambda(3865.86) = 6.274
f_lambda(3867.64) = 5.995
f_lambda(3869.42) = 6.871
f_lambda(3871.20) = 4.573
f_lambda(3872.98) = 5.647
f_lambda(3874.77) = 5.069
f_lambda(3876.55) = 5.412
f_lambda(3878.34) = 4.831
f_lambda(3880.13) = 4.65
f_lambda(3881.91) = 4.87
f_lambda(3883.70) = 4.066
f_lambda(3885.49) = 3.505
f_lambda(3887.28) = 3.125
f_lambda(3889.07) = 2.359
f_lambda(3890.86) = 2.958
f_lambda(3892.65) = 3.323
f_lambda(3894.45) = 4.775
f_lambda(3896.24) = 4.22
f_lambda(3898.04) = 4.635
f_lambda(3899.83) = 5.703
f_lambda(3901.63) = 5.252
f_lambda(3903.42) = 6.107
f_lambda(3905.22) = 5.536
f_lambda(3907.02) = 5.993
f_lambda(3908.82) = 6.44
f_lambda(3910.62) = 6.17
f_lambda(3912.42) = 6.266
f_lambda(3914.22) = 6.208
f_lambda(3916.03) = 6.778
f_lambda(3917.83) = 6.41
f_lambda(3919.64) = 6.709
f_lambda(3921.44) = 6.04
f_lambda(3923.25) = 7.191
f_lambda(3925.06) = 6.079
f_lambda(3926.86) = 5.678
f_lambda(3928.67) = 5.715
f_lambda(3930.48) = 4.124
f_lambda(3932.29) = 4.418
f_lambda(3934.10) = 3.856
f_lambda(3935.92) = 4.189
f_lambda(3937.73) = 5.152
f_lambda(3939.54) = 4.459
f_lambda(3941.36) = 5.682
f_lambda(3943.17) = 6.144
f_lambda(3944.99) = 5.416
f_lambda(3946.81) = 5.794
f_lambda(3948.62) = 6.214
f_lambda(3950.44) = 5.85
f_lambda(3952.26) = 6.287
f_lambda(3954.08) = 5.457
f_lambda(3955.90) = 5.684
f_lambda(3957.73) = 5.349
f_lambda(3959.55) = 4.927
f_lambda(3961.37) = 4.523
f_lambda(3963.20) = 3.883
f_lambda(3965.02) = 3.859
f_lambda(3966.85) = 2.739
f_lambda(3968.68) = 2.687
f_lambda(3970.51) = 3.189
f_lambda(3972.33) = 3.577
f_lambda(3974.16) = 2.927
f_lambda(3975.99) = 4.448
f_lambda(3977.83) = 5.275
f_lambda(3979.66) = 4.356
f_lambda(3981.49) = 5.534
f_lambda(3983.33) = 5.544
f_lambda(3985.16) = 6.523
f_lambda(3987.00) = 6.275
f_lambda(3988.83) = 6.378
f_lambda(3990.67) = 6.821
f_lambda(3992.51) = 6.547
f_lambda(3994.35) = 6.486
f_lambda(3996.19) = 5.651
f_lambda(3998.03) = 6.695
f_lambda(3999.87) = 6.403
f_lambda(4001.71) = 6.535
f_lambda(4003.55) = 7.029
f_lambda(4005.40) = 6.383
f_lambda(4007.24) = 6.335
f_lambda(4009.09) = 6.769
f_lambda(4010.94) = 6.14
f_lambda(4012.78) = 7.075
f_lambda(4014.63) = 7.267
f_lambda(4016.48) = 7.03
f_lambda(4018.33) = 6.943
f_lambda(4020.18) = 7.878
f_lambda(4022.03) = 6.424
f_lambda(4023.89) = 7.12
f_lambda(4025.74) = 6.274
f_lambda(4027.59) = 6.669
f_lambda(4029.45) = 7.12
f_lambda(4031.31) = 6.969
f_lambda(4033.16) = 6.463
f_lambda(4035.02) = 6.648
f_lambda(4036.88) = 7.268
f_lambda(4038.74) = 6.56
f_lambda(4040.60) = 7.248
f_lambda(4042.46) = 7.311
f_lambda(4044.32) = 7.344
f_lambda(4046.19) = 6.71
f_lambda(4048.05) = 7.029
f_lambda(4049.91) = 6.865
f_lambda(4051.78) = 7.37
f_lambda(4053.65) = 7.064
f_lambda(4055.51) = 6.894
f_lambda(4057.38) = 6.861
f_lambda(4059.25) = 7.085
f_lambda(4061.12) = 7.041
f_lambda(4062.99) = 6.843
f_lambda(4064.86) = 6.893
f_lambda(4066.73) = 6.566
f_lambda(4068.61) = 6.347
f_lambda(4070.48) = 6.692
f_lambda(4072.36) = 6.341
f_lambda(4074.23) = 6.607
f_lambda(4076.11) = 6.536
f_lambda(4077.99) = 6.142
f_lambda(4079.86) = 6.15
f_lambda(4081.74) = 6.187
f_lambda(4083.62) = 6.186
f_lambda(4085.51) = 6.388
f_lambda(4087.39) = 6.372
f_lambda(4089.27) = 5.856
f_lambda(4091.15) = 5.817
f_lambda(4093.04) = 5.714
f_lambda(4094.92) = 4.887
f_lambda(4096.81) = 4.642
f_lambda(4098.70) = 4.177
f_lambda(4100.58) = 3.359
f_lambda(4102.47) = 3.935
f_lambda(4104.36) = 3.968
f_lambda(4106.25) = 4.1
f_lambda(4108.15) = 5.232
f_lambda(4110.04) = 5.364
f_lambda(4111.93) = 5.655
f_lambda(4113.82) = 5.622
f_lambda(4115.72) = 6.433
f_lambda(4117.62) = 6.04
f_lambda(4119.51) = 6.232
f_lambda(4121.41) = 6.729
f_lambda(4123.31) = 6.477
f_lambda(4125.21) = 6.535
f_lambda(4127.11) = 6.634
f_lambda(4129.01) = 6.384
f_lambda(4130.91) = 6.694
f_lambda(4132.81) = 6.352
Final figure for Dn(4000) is 1.33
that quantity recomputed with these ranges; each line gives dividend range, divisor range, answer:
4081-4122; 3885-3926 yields 1.12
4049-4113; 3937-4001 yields 1.20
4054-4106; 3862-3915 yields 1.28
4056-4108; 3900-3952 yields 1.10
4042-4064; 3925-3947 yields 1.47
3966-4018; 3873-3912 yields 1.26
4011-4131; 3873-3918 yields 1.38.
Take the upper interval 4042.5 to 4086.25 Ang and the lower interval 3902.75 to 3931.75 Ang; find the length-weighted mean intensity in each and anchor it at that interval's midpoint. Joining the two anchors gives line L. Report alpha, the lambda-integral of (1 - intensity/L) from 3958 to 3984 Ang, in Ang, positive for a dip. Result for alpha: 9.0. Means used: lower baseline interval 6.07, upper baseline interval 6.71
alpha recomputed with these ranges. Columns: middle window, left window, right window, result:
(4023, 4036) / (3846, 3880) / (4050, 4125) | -1.9 Ang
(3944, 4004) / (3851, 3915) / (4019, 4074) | 8.4 Ang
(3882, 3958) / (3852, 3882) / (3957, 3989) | -3.6 Ang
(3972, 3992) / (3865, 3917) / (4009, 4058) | 3.1 Ang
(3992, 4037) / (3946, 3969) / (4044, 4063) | -4.1 Ang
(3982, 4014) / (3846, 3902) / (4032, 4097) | -2.3 Ang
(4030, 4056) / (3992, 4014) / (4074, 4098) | -3.2 Ang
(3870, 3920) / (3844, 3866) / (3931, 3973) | 1.9 Ang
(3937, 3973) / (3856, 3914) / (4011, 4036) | 6.9 Ang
